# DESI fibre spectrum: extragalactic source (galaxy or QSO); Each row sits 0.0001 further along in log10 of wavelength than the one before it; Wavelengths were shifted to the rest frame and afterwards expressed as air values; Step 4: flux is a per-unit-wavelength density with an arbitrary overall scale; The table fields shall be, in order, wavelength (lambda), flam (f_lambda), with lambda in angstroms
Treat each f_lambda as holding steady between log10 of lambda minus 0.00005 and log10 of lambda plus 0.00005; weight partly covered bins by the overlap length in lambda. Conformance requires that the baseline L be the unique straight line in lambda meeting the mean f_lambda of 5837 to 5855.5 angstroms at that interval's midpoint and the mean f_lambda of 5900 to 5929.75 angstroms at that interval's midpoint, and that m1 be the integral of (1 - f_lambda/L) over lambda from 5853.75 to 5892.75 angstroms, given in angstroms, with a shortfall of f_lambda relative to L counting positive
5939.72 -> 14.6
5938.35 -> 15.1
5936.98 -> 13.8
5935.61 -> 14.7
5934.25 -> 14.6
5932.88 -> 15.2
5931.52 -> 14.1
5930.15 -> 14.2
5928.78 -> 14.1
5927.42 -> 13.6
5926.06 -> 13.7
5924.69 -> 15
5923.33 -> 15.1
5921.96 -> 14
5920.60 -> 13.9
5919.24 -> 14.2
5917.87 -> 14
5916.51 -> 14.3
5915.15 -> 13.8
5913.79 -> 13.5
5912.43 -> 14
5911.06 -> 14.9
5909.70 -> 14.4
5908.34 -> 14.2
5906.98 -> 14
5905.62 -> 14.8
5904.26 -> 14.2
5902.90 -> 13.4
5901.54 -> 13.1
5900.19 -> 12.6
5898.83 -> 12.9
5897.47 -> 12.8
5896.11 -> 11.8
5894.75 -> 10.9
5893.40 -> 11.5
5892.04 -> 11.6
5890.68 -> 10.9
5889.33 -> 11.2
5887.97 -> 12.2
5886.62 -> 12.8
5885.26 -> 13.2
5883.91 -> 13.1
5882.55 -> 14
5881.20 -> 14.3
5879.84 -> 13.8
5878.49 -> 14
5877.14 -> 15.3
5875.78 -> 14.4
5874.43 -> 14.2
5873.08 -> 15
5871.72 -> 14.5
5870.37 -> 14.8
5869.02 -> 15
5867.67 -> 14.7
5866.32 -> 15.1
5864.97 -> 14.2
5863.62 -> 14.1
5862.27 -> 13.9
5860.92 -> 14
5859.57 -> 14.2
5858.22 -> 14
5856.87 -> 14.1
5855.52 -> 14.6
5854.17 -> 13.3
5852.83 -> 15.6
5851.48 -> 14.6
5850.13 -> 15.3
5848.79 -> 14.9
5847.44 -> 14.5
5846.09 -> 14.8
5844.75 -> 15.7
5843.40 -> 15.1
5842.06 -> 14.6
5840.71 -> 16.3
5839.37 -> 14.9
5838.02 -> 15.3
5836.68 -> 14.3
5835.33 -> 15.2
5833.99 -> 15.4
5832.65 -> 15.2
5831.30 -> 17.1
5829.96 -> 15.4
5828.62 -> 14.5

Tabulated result 2.2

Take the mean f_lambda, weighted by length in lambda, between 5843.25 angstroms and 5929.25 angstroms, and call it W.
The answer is 13.9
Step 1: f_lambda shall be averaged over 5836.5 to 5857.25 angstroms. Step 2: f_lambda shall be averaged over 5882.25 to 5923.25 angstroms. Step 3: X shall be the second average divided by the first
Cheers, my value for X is 0.89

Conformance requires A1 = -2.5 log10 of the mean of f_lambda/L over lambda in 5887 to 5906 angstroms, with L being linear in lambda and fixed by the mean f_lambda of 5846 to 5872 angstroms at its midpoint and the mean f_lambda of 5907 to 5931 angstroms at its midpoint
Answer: 0.154 mag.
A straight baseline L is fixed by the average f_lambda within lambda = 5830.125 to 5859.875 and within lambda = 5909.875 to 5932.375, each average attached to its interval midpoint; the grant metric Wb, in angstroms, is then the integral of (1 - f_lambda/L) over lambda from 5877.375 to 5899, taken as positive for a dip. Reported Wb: 2.8 angstroms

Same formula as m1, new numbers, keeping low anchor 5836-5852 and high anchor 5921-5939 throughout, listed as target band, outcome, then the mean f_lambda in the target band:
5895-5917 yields 1.4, 13.6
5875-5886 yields 0.6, 14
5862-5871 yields 0.2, 14.6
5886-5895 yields 1.9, 11.6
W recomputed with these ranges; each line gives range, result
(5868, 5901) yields 13.2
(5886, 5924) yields 13.3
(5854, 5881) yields 14.4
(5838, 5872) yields 14.7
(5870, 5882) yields 14.5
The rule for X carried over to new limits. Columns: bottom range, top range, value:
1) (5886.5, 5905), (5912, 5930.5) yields 1.15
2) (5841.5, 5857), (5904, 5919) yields 0.96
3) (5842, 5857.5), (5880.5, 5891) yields 0.86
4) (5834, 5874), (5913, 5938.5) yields 0.97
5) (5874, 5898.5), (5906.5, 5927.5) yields 1.10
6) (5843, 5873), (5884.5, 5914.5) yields 0.89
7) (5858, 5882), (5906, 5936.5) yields 0.99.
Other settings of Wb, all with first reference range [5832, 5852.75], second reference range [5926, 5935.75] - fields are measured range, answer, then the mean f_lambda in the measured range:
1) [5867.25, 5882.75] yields 0.30 angstroms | 14.5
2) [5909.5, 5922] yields 0.30 angstroms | 14.1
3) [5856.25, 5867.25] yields 0.52 angstroms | 14.2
